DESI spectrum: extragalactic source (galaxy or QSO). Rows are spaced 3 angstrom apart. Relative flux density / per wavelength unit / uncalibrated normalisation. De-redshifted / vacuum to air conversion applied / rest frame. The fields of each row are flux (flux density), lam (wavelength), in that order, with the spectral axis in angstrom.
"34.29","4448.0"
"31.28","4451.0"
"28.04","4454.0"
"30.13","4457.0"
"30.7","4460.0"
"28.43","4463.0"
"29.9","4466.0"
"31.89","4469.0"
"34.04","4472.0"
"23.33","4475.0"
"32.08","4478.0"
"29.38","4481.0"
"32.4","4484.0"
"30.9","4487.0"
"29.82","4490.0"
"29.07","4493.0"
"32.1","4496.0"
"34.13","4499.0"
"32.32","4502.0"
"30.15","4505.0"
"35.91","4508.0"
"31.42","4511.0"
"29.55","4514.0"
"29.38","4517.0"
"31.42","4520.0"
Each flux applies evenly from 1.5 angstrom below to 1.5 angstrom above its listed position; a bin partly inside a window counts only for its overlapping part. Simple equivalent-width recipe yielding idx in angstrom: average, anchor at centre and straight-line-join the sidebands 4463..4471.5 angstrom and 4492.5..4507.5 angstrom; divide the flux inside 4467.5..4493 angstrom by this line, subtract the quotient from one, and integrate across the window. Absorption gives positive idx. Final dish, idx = 0.7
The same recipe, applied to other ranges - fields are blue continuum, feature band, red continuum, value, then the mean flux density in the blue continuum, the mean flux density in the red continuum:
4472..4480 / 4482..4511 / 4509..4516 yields -1.73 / 29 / 30.8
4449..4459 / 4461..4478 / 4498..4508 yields 0.61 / 30.1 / 32.7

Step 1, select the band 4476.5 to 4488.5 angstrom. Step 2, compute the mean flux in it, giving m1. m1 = 31.2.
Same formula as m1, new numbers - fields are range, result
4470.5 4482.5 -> 29.7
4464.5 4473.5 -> 31.9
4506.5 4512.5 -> 33.7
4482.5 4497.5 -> 30.9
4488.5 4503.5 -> 31.5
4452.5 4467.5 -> 29.4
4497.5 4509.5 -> 33.1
